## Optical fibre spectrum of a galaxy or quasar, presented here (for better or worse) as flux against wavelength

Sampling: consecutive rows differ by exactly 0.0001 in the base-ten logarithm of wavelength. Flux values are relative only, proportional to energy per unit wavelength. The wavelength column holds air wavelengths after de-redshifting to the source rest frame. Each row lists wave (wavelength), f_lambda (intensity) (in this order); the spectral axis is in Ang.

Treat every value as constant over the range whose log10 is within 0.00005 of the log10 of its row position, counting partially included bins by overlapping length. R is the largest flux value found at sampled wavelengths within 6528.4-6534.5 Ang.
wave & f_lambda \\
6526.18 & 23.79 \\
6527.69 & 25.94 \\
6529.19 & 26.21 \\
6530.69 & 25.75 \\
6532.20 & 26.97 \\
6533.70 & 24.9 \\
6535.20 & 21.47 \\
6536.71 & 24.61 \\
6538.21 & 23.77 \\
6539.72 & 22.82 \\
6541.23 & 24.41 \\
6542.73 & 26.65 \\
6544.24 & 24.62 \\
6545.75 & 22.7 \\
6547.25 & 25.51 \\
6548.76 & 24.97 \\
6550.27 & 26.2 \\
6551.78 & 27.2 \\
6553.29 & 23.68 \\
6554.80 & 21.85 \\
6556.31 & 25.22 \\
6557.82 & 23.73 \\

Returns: 26.97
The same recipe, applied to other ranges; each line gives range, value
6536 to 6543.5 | 26.65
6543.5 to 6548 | 25.51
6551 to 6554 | 27.2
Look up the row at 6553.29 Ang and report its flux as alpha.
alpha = 23.68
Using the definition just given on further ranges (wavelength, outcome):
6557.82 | 23.73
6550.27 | 26.2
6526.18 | 23.79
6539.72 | 22.82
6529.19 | 26.21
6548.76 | 24.97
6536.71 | 24.61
